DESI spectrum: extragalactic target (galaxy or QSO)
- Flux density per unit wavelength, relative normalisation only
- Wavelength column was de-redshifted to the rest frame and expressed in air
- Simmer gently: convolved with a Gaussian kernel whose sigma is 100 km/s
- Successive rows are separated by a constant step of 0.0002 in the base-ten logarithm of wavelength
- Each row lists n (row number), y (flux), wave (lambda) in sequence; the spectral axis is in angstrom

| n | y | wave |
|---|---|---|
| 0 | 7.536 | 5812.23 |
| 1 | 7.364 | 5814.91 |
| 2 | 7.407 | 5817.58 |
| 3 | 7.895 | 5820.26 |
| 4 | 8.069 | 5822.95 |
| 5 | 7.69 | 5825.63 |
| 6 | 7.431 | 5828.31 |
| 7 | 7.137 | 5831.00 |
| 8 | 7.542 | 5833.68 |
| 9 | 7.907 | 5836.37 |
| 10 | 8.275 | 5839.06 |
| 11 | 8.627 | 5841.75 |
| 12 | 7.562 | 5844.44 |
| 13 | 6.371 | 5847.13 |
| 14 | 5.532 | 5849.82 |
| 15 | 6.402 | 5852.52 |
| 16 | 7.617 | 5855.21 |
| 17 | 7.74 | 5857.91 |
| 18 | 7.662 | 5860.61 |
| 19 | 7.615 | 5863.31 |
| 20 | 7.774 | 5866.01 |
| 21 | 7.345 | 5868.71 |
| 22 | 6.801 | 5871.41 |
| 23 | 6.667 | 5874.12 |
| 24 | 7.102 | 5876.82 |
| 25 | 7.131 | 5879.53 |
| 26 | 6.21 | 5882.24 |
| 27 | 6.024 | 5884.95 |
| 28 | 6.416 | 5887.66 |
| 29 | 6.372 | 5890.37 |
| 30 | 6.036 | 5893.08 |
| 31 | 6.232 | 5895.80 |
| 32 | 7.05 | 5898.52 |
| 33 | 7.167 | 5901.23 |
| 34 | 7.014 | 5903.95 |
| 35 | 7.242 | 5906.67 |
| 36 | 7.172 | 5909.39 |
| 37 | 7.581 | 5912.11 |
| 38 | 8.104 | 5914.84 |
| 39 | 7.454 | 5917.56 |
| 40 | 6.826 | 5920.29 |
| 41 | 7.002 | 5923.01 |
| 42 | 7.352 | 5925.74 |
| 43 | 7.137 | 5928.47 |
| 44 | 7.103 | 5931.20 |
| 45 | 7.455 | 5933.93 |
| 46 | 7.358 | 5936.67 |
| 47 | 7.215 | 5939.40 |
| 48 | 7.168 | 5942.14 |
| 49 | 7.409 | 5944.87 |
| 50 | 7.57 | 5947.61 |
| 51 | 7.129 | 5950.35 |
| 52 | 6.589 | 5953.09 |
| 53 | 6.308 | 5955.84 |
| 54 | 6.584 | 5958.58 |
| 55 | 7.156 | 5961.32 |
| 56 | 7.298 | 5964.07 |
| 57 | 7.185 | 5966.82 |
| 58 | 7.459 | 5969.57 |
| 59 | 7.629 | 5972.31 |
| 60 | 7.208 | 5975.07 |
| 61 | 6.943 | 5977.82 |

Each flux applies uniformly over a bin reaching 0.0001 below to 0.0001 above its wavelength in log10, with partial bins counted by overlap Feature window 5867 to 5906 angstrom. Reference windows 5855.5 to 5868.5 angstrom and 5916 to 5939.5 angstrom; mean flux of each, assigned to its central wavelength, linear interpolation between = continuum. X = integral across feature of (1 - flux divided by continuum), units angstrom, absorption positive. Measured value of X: 4.1 angstrom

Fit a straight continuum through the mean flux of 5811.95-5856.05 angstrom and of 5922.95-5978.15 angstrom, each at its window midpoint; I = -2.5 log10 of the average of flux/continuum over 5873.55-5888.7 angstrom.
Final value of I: 0.114 mag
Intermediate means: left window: 7.43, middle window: 6.59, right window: 7.16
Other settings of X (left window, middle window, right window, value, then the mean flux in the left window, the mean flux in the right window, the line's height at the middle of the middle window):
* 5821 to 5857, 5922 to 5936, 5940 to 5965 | -0.2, 7.41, 7.02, 7.1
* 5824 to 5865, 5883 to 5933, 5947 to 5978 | 1.9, 7.42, 7.08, 7.24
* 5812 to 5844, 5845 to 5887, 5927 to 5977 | 3.5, 7.74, 7.16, 7.56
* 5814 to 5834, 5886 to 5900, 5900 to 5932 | 1.8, 7.57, 7.27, 7.34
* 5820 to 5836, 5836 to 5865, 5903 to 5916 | 0.7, 7.62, 7.42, 7.57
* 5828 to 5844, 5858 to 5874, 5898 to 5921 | 0.5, 7.83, 7.31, 7.62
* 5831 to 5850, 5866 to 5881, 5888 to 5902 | -0.3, 7.5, 6.54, 6.92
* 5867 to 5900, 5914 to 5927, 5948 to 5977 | -0.9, 6.63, 7.07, 6.84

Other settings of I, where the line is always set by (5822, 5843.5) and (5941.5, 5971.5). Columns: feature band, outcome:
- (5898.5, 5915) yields 0.012 mag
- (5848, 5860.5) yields 0.120 mag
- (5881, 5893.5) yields 0.202 mag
